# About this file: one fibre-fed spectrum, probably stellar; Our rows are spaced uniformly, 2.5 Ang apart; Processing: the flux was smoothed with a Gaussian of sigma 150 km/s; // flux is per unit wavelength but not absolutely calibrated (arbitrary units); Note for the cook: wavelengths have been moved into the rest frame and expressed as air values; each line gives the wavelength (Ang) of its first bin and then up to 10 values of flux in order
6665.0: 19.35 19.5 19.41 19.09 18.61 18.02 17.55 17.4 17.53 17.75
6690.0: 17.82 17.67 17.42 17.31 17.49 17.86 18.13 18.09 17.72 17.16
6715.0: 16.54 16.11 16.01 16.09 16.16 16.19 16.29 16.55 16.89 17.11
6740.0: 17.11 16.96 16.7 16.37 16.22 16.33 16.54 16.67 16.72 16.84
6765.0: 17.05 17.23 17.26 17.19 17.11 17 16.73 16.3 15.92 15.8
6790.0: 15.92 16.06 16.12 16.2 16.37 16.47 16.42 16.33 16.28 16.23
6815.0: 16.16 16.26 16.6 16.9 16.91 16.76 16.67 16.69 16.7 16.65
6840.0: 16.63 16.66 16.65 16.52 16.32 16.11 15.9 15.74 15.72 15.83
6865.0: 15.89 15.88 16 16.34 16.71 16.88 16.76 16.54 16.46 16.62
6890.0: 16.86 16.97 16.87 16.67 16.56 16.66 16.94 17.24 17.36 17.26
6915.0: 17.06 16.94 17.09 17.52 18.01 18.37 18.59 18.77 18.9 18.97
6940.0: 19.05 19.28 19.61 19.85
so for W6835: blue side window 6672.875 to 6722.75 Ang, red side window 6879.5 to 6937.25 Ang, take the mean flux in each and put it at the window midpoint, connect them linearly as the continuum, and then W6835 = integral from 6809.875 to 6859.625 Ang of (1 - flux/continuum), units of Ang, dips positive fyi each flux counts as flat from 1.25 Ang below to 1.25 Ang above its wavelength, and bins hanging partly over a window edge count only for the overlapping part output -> 2.58 Ang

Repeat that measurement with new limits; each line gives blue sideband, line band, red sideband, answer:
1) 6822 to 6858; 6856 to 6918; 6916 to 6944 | 3.13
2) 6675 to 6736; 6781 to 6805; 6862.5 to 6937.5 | 1.38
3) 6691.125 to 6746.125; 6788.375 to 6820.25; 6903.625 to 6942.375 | 2.06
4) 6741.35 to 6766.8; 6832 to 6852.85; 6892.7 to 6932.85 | 0.57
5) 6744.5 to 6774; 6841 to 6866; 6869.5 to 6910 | 0.89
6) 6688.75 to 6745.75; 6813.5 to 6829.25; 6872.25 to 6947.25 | 0.63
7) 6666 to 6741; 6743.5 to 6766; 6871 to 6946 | 1.07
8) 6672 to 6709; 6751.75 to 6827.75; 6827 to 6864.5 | 1.56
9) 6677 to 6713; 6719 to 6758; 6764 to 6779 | 1.91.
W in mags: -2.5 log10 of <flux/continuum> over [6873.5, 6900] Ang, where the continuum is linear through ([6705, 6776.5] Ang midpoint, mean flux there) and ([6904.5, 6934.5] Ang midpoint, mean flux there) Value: 0.05 mag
